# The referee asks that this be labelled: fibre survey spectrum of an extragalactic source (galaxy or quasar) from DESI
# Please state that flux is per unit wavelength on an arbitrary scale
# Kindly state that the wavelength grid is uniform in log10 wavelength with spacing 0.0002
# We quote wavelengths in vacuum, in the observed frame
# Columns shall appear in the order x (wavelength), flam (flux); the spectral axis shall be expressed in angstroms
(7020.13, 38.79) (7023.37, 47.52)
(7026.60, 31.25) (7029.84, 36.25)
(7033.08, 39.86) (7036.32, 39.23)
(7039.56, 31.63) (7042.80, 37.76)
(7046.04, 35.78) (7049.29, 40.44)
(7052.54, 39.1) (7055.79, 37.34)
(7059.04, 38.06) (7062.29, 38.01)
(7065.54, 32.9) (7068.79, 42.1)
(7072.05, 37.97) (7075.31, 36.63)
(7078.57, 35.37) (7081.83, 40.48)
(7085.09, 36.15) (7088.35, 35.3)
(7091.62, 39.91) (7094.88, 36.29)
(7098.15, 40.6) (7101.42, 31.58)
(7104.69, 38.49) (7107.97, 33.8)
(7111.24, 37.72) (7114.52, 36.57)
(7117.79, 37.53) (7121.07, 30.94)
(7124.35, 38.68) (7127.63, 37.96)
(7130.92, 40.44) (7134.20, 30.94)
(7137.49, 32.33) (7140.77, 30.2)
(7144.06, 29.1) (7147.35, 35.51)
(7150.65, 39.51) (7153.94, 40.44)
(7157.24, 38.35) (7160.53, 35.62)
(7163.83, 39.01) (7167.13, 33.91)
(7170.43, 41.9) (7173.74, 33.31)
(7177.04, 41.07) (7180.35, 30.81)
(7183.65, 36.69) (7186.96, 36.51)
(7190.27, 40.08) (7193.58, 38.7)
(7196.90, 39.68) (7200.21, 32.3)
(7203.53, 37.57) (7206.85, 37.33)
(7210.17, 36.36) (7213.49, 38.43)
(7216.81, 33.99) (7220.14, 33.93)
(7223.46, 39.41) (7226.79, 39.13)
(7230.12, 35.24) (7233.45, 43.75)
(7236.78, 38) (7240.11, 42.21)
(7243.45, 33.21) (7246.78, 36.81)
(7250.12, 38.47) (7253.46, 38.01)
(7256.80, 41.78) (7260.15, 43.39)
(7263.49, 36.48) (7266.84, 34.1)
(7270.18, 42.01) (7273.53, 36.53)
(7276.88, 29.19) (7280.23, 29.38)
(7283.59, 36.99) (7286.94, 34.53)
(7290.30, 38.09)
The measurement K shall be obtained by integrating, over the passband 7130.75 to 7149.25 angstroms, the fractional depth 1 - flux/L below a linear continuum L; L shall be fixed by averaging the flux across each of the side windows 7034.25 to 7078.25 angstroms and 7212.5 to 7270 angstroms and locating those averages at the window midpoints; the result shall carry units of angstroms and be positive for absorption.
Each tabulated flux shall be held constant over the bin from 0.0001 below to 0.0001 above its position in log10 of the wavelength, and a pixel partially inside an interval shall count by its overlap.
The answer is 2.5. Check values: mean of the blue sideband 37.4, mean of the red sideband 38.1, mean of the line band 32.6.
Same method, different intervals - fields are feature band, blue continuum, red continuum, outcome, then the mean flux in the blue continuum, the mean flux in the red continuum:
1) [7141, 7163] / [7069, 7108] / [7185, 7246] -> 0.73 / 37.2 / 37.5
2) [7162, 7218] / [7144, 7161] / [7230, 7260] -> 1.43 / 37.2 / 39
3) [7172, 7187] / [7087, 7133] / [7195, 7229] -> 0.48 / 36.8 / 36.8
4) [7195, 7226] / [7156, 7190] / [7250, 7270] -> 0.91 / 36.8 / 39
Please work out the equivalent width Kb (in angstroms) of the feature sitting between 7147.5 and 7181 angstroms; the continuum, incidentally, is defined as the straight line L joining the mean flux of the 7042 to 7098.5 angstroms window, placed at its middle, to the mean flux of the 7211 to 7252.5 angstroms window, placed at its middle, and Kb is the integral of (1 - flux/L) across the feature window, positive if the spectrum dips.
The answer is 0.2 angstroms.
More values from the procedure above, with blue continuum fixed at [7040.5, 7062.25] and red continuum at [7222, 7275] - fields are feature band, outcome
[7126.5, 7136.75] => 0.6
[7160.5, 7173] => 0.3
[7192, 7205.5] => 0.5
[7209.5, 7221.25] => 0.9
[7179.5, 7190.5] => 0.7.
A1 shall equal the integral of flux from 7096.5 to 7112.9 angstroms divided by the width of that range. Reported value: 36.4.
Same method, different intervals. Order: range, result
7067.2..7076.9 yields 38.9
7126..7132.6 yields 39.1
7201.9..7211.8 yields 37.1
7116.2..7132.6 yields 37.1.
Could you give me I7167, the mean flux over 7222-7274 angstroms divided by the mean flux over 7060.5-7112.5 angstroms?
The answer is 1.0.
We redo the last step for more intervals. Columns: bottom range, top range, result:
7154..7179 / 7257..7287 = 0.96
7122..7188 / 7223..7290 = 1.04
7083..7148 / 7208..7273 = 1.07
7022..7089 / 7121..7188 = 0.96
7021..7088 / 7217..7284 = 0.99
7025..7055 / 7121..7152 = 0.94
